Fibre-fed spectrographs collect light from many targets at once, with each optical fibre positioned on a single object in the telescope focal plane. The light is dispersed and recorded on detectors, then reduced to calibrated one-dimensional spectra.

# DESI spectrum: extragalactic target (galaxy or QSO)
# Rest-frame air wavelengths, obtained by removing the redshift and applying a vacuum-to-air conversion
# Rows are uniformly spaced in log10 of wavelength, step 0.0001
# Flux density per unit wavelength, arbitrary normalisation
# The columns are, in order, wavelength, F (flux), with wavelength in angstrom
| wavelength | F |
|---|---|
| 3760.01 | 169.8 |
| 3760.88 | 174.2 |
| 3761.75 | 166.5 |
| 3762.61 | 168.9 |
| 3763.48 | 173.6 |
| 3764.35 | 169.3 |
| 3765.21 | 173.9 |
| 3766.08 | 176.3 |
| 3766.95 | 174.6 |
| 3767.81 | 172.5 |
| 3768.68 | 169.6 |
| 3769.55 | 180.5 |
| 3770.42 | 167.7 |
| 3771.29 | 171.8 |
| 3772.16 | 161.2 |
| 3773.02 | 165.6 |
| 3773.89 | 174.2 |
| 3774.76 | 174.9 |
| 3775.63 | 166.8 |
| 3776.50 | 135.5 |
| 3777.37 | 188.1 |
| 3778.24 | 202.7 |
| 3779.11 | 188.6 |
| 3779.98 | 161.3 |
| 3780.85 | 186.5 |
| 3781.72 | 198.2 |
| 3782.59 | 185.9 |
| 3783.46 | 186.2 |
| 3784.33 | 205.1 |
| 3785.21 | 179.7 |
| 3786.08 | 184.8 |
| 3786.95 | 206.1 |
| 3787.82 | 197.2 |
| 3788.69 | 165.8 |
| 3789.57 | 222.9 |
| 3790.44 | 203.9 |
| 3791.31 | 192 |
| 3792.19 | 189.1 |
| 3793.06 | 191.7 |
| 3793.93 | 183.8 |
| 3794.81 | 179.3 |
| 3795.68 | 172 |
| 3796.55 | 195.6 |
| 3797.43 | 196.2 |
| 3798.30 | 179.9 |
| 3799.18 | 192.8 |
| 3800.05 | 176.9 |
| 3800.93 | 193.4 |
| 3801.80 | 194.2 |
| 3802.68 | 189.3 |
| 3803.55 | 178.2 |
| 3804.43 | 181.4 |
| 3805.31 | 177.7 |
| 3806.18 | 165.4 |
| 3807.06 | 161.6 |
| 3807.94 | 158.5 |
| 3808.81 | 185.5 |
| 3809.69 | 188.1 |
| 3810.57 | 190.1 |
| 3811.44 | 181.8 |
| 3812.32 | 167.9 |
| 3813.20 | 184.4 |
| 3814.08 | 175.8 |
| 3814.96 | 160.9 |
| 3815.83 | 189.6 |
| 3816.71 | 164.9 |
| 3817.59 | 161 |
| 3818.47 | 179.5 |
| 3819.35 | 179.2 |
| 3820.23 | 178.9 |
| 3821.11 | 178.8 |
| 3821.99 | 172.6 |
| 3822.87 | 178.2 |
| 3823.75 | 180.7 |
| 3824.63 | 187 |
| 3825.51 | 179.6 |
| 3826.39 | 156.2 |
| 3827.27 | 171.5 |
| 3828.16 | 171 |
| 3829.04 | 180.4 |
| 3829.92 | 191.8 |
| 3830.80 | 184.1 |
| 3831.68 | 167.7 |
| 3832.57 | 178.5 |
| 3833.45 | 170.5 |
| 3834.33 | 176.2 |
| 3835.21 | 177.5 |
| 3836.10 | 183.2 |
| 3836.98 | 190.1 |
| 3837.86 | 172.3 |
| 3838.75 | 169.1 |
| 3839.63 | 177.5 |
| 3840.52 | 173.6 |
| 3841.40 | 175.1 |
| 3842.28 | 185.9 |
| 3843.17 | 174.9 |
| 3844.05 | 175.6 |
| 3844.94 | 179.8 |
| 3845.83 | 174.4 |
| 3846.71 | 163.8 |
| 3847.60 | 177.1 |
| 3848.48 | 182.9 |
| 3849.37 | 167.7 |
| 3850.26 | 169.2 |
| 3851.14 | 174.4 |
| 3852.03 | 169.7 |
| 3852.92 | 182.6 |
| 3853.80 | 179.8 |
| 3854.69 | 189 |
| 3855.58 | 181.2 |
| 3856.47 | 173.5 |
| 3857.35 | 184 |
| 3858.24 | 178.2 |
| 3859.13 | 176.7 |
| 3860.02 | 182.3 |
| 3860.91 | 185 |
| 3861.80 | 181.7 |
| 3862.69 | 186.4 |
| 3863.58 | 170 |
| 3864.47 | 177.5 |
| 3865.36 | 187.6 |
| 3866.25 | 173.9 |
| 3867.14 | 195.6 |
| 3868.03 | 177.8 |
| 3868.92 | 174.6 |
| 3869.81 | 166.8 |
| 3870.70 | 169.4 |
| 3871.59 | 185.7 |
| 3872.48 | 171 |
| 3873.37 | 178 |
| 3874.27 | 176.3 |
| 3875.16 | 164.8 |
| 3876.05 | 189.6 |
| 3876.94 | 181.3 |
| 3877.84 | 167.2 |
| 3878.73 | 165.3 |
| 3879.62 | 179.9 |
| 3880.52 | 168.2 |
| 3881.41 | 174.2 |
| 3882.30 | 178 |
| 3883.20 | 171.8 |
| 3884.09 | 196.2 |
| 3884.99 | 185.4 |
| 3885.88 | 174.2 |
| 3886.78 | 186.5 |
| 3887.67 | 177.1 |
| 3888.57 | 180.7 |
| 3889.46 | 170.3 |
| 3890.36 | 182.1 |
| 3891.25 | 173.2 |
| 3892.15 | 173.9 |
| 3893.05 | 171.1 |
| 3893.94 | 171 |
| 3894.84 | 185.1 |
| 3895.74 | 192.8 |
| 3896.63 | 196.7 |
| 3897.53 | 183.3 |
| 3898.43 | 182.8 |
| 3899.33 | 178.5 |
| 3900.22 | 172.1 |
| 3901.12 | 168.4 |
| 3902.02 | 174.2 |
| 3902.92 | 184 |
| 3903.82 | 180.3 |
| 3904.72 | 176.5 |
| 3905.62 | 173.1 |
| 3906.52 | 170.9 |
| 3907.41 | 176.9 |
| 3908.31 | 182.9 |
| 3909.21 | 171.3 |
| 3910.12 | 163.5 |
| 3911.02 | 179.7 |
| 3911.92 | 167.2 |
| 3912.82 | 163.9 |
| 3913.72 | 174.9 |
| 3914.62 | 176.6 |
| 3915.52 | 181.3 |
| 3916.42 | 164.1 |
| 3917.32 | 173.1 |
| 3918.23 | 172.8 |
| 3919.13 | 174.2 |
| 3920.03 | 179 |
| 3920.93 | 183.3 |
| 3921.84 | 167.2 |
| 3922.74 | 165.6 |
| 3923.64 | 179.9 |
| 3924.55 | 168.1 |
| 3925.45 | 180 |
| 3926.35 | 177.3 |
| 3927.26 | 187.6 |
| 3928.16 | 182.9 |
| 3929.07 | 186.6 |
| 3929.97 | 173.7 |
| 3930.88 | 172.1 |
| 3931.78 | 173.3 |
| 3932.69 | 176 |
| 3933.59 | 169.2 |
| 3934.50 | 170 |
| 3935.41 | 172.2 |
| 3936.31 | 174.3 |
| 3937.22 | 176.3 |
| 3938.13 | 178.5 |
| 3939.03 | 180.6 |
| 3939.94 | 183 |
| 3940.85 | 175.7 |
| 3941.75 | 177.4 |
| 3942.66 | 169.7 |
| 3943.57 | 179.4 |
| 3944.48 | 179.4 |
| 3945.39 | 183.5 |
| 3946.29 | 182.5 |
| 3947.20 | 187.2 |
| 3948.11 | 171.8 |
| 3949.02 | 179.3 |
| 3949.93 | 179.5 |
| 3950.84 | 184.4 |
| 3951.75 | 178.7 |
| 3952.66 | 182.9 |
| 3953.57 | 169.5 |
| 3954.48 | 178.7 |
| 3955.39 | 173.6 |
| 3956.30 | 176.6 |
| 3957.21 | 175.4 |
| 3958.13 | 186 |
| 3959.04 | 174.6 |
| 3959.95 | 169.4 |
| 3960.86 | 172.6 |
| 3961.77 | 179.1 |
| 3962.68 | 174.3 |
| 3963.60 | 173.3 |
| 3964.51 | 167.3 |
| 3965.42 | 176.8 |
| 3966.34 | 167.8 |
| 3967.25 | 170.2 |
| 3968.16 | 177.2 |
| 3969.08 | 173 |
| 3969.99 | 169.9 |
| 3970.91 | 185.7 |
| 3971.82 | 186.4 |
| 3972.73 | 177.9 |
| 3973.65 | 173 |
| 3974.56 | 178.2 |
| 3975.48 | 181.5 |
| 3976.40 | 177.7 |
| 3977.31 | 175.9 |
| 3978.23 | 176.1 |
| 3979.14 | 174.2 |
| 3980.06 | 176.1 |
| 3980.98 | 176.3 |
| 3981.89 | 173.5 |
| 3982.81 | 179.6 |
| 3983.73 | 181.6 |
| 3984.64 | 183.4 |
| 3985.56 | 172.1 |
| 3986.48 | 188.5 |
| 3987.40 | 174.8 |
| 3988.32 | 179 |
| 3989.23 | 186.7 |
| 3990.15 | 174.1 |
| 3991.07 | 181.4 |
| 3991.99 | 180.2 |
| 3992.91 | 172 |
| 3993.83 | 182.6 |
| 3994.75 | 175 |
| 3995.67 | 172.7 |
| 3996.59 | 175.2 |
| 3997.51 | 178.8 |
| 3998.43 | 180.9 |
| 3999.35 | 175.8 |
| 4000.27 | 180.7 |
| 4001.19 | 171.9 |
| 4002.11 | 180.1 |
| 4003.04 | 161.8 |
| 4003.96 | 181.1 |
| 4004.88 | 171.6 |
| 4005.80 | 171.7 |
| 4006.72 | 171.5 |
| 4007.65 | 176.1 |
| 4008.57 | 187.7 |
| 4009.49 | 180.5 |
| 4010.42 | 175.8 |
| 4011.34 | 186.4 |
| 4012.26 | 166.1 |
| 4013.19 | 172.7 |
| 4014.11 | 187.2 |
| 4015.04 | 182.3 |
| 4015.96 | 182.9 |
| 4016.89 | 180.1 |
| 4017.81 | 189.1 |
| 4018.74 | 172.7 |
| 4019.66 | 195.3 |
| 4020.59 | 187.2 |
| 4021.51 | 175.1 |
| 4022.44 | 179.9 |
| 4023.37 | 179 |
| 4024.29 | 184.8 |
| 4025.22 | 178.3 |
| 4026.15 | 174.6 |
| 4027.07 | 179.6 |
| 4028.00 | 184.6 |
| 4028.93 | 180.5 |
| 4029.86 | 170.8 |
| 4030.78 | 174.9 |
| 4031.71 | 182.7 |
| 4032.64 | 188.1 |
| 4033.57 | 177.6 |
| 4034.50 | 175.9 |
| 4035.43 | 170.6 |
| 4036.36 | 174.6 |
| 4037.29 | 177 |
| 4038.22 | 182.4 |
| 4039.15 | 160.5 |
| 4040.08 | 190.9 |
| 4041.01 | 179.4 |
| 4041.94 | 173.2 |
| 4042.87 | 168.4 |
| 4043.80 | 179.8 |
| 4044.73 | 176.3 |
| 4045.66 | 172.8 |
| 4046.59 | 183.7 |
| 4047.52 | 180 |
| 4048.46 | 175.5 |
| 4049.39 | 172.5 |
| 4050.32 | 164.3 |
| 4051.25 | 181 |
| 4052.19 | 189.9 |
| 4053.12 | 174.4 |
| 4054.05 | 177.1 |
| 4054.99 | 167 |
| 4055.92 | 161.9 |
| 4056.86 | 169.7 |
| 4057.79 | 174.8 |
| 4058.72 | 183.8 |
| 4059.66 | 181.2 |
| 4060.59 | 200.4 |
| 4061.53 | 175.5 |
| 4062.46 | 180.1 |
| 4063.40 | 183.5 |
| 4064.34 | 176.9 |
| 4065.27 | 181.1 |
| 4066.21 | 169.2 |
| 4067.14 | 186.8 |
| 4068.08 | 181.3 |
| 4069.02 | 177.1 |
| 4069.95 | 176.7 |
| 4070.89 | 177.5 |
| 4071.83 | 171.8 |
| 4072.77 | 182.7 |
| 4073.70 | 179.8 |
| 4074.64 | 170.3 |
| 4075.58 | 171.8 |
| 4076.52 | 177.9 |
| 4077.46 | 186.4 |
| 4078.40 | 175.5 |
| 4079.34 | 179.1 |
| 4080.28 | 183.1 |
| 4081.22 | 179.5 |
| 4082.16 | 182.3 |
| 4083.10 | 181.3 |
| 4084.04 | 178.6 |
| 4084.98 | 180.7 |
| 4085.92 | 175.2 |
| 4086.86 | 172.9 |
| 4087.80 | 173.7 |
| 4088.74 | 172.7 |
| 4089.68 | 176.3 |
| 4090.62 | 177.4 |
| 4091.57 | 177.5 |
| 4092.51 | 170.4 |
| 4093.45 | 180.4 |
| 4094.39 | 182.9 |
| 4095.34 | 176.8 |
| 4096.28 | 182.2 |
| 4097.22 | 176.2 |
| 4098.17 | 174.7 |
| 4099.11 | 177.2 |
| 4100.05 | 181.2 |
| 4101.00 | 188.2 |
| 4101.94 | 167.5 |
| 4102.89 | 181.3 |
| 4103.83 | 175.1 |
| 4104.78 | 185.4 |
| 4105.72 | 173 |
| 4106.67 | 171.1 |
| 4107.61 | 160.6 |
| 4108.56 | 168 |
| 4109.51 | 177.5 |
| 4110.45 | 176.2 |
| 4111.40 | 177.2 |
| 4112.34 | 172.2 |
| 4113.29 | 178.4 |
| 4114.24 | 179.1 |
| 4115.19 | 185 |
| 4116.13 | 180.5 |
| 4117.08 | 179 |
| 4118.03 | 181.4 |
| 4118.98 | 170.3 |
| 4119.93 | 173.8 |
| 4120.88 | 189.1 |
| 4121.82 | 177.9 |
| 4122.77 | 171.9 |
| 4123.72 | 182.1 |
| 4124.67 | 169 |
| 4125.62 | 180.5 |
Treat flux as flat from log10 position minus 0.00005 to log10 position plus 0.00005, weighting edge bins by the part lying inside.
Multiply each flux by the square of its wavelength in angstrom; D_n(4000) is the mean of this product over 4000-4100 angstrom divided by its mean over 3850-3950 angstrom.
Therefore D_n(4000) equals 1.08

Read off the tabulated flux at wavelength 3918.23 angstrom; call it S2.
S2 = 172.8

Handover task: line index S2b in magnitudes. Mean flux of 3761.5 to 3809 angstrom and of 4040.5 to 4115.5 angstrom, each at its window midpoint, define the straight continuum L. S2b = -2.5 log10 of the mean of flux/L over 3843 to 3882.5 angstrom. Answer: 0.02 mag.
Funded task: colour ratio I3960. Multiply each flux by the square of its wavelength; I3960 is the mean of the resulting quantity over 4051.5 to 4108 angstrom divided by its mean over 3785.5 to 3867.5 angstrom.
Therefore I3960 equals 1.1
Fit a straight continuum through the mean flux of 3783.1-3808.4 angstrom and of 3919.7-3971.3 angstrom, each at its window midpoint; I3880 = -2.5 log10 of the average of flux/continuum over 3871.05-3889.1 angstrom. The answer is 0.019 mag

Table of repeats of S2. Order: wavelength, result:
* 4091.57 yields 177.5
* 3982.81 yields 179.6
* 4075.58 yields 171.8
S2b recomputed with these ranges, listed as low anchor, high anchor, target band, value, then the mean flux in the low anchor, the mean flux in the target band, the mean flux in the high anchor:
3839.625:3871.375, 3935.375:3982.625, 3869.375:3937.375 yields 0.007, 178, 176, 177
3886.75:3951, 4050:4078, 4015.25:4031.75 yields -0.019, 177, 181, 178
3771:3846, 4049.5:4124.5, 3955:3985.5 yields 0.015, 180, 176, 177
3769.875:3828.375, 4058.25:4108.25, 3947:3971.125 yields 0.020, 181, 176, 178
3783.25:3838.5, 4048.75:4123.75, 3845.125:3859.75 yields 0.025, 181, 177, 177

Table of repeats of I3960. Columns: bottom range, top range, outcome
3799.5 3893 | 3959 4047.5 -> 1.08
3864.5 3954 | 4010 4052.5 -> 1.07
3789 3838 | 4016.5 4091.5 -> 1.11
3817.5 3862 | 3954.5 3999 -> 1.07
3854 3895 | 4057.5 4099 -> 1.11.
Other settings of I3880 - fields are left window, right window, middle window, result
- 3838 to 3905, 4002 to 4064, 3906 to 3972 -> 0.012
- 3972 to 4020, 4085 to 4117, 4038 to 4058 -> 0.013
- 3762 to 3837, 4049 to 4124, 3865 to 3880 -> 0.014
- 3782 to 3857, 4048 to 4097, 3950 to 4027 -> 0.005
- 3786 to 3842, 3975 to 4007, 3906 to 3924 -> 0.032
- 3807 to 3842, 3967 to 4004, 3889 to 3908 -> -0.007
